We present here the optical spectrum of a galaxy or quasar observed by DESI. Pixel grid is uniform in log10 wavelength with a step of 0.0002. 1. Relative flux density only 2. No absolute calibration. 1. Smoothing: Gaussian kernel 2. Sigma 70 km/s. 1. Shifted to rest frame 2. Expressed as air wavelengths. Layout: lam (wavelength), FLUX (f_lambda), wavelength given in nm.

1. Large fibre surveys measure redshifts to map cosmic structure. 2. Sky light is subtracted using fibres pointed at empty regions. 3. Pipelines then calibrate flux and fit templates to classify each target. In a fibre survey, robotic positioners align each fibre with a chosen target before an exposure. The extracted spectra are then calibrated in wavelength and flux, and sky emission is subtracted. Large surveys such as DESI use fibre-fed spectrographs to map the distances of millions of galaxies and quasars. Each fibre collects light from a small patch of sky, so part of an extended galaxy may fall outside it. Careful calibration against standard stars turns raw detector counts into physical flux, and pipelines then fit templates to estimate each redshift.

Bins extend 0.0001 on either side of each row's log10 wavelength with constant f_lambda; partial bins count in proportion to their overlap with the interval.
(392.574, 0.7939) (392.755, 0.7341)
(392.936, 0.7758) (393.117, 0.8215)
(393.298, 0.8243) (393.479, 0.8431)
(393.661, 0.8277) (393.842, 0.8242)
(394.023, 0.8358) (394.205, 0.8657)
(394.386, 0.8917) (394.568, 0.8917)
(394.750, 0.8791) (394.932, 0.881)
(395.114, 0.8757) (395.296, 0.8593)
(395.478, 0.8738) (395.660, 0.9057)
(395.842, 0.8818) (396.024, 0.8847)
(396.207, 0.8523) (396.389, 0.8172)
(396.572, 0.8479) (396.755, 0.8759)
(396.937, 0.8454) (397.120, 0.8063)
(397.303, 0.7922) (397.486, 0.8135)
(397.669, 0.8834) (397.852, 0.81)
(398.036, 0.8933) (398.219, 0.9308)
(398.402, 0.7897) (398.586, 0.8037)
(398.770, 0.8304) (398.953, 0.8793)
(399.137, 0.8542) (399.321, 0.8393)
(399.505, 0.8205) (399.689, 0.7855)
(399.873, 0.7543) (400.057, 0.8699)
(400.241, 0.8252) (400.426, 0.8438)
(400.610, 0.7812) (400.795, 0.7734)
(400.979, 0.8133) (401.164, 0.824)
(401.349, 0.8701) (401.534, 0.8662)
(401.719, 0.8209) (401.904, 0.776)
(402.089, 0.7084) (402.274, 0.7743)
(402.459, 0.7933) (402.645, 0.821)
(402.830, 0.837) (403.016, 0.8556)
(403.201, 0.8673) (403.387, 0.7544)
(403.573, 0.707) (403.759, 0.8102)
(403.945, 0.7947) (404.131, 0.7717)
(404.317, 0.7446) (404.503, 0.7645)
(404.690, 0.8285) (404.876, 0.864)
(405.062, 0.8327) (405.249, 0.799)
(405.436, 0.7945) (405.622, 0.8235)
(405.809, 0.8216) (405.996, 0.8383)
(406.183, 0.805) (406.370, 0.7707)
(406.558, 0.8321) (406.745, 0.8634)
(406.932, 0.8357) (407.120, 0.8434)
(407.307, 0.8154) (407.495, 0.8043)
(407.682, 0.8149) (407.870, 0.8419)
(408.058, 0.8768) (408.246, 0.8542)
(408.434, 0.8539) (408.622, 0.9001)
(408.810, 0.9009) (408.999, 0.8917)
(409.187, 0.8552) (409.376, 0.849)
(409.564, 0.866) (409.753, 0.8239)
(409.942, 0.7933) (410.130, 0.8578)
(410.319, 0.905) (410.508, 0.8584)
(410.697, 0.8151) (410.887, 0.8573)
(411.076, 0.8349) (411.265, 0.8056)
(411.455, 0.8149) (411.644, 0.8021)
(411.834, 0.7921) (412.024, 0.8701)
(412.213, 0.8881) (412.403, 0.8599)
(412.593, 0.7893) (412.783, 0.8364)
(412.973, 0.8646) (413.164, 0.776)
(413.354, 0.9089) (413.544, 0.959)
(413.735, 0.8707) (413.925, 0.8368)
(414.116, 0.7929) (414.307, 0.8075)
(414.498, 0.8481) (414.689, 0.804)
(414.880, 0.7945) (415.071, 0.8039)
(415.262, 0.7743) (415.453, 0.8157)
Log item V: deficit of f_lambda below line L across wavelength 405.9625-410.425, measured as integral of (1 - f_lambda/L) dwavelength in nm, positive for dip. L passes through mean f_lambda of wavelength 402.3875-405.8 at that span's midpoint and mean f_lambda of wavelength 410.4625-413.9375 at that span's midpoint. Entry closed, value -0.12 nm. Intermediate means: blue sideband 0.804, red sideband 0.844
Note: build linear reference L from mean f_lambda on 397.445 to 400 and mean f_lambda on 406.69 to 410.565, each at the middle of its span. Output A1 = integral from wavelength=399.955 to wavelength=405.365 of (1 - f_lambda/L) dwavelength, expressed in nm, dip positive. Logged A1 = 0.231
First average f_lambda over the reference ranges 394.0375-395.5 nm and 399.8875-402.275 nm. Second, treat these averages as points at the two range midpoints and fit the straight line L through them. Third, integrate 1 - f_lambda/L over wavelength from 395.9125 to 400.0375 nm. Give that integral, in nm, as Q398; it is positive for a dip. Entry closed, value 0.02 nm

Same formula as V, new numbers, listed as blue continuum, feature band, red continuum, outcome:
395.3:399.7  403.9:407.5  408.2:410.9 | 0.18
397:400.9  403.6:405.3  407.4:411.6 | 0.08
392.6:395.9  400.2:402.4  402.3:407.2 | 0.04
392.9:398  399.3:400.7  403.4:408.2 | 0.03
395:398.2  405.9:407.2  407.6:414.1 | 0.04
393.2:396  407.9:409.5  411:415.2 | -0.06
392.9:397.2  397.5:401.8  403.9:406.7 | 0.00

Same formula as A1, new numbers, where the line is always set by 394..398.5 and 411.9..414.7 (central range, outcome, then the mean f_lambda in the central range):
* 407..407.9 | 0.031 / 0.823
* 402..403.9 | 0.138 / 0.793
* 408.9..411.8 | 0.031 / 0.841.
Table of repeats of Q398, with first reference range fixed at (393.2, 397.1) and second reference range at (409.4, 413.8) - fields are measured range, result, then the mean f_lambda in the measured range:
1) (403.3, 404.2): 0.090 nm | 0.767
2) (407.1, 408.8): 0.002 nm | 0.848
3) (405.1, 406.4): 0.062 nm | 0.81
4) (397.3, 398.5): 0.013 nm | 0.848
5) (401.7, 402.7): 0.089 nm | 0.778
